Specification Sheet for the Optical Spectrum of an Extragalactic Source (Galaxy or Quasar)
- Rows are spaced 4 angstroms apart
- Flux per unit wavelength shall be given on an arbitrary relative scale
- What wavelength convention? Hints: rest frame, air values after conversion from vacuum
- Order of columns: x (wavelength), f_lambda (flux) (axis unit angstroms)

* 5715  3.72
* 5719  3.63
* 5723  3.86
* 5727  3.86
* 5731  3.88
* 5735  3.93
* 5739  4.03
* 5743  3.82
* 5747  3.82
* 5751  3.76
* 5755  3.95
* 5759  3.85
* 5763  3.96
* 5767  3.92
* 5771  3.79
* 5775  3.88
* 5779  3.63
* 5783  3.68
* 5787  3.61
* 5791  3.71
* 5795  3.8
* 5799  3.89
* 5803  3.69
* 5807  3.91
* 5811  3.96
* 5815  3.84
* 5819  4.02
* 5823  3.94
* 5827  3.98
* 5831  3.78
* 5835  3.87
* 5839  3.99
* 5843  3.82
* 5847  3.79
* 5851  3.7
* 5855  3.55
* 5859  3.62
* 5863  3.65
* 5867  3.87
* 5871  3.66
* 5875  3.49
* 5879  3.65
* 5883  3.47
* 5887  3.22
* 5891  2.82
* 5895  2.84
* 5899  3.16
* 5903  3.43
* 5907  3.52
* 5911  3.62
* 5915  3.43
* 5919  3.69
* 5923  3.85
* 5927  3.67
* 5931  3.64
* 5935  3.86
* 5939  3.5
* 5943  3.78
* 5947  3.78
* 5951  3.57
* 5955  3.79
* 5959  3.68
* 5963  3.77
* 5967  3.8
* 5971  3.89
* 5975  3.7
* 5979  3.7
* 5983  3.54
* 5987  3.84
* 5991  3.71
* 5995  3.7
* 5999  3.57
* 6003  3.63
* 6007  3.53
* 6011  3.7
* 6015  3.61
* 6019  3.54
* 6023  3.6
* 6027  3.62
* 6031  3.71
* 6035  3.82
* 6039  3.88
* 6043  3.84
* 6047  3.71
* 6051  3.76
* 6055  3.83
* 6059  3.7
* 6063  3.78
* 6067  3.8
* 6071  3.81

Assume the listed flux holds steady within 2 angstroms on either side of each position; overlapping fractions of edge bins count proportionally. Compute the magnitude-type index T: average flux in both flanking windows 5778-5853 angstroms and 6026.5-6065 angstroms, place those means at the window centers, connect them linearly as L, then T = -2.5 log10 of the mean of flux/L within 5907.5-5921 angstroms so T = 0.07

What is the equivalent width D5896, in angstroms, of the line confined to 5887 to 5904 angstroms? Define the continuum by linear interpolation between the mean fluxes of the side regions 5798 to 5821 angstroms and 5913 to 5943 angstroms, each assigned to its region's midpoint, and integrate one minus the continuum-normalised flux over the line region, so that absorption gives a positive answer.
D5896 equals 3.1 angstroms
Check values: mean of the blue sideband 3.88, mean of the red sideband 3.67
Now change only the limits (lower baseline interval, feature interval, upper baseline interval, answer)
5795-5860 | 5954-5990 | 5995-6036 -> -0.63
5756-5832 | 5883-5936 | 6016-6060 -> 4.87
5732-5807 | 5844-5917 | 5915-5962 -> 5.18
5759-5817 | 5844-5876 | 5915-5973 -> 0.78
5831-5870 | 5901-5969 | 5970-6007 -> 0.80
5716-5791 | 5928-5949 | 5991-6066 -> 0.16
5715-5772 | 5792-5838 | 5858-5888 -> -2.10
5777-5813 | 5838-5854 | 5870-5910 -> -1.22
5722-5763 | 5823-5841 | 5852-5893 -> -1.42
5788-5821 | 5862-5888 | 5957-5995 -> 1.48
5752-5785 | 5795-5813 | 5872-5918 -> -0.78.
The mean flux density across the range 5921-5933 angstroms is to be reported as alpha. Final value 3.72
